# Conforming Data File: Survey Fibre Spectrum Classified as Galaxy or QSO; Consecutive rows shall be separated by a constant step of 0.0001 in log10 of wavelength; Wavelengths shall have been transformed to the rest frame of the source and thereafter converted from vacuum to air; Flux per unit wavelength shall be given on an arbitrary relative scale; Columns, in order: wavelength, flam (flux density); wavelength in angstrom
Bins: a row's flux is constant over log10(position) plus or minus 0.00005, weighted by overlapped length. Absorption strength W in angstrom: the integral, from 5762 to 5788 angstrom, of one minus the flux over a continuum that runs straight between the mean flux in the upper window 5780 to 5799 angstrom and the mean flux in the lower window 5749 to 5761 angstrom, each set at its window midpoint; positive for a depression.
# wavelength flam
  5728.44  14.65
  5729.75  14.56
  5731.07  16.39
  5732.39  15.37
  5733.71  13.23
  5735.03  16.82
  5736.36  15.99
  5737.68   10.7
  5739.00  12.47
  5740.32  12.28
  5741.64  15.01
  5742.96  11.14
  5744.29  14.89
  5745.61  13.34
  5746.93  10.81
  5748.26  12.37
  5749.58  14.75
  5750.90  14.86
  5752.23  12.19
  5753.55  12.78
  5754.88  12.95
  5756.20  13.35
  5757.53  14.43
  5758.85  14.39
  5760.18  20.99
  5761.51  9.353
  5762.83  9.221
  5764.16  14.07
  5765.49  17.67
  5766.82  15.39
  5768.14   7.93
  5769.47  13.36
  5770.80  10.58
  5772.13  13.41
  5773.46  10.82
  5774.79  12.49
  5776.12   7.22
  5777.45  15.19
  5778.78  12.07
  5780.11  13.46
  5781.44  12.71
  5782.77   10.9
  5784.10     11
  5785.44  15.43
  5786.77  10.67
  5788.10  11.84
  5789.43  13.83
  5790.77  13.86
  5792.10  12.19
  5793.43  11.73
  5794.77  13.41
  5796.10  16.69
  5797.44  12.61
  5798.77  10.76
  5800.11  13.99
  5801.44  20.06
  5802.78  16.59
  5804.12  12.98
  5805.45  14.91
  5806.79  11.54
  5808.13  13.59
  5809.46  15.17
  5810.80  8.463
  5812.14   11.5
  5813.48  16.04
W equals 2.3 angstrom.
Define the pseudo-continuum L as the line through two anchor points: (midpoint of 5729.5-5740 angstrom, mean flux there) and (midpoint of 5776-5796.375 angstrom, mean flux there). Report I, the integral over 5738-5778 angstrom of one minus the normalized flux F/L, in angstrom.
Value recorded 1.9 angstrom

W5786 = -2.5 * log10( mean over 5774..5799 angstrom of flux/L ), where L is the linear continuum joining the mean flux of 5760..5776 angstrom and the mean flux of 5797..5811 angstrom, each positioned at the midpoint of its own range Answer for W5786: 0.06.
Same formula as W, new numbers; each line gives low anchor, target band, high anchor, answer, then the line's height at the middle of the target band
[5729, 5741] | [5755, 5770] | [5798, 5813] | 0.4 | 14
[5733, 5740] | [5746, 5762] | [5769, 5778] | -1.0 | 12.8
